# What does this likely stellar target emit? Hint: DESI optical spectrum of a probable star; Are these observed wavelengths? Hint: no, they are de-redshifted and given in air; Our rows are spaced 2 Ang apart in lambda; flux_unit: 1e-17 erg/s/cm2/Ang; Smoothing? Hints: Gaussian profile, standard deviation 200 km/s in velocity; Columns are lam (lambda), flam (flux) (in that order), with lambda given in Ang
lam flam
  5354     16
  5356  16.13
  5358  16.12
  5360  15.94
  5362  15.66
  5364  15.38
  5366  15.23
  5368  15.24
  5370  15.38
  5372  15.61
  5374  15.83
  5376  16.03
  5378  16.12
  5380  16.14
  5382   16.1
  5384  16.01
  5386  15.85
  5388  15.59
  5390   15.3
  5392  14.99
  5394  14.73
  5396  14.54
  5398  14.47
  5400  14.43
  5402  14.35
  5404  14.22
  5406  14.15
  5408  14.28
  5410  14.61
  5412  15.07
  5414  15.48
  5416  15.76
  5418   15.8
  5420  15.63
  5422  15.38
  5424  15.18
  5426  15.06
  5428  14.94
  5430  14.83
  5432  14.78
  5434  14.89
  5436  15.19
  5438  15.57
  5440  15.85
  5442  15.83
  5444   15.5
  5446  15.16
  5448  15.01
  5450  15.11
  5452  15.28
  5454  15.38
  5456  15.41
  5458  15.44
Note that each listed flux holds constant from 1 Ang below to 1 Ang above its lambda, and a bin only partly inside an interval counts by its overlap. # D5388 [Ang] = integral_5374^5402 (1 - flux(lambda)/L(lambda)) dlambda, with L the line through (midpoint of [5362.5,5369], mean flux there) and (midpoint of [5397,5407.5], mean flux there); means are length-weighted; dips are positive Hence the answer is -1.28 Ang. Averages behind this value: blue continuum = 15.3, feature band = 15.4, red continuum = 14.3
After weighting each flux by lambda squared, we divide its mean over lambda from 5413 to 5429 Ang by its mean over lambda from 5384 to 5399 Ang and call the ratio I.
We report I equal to 1.03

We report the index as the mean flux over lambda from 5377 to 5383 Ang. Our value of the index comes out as 16.1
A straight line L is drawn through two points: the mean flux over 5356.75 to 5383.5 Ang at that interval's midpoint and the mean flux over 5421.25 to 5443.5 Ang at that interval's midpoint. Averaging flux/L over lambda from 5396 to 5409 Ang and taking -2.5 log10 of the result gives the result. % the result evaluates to 0.08 mag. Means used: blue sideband 15.8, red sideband 15.2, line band 14.3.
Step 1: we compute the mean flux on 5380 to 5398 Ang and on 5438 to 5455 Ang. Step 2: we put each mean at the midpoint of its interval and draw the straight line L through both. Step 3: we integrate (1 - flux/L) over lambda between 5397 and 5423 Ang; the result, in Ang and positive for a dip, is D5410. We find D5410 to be 0.8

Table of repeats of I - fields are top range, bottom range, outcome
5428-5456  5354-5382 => 0.99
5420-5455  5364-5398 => 1.00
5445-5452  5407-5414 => 1.04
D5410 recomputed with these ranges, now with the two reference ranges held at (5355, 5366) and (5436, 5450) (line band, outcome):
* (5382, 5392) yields 0.0 Ang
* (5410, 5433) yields 0.4 Ang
